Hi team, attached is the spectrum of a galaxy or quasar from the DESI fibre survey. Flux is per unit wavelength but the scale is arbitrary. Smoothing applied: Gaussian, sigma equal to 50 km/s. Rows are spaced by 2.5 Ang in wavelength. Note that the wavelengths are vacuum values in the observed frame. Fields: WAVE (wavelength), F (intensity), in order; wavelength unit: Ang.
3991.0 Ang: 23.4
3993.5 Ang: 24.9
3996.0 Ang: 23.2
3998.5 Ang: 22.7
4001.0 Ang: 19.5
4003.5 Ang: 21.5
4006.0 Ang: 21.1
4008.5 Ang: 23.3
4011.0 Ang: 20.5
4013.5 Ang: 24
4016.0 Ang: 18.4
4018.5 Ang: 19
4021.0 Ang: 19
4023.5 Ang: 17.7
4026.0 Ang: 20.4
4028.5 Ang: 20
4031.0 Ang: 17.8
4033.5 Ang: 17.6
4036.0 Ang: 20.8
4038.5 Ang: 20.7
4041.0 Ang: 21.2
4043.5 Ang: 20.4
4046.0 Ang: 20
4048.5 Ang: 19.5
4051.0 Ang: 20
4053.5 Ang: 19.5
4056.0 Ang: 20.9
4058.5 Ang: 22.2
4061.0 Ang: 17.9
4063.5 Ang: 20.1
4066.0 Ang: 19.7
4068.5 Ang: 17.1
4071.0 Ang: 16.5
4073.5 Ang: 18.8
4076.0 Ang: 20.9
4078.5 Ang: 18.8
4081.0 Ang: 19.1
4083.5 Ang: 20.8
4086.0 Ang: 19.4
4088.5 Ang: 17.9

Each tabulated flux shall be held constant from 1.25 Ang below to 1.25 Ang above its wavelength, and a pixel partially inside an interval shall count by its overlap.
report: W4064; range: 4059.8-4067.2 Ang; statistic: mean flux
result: 19.2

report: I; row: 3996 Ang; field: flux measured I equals 23.2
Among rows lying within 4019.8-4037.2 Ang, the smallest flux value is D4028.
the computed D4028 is 17.6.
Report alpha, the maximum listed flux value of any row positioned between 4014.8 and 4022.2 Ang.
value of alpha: 19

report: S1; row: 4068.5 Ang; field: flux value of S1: 17.1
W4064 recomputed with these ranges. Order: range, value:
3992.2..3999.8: 23.6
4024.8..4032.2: 19.4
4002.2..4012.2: 21.6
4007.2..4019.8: 21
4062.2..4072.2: 18.4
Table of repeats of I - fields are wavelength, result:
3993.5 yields 24.9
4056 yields 20.9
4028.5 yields 20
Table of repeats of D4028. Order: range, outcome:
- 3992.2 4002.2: 19.5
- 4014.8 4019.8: 18.4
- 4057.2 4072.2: 16.5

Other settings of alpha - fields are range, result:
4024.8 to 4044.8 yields 21.2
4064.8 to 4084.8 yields 20.9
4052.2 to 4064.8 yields 22.2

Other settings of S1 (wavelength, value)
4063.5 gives 20.1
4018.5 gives 19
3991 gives 23.4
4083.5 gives 20.8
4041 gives 21.2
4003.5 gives 21.5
